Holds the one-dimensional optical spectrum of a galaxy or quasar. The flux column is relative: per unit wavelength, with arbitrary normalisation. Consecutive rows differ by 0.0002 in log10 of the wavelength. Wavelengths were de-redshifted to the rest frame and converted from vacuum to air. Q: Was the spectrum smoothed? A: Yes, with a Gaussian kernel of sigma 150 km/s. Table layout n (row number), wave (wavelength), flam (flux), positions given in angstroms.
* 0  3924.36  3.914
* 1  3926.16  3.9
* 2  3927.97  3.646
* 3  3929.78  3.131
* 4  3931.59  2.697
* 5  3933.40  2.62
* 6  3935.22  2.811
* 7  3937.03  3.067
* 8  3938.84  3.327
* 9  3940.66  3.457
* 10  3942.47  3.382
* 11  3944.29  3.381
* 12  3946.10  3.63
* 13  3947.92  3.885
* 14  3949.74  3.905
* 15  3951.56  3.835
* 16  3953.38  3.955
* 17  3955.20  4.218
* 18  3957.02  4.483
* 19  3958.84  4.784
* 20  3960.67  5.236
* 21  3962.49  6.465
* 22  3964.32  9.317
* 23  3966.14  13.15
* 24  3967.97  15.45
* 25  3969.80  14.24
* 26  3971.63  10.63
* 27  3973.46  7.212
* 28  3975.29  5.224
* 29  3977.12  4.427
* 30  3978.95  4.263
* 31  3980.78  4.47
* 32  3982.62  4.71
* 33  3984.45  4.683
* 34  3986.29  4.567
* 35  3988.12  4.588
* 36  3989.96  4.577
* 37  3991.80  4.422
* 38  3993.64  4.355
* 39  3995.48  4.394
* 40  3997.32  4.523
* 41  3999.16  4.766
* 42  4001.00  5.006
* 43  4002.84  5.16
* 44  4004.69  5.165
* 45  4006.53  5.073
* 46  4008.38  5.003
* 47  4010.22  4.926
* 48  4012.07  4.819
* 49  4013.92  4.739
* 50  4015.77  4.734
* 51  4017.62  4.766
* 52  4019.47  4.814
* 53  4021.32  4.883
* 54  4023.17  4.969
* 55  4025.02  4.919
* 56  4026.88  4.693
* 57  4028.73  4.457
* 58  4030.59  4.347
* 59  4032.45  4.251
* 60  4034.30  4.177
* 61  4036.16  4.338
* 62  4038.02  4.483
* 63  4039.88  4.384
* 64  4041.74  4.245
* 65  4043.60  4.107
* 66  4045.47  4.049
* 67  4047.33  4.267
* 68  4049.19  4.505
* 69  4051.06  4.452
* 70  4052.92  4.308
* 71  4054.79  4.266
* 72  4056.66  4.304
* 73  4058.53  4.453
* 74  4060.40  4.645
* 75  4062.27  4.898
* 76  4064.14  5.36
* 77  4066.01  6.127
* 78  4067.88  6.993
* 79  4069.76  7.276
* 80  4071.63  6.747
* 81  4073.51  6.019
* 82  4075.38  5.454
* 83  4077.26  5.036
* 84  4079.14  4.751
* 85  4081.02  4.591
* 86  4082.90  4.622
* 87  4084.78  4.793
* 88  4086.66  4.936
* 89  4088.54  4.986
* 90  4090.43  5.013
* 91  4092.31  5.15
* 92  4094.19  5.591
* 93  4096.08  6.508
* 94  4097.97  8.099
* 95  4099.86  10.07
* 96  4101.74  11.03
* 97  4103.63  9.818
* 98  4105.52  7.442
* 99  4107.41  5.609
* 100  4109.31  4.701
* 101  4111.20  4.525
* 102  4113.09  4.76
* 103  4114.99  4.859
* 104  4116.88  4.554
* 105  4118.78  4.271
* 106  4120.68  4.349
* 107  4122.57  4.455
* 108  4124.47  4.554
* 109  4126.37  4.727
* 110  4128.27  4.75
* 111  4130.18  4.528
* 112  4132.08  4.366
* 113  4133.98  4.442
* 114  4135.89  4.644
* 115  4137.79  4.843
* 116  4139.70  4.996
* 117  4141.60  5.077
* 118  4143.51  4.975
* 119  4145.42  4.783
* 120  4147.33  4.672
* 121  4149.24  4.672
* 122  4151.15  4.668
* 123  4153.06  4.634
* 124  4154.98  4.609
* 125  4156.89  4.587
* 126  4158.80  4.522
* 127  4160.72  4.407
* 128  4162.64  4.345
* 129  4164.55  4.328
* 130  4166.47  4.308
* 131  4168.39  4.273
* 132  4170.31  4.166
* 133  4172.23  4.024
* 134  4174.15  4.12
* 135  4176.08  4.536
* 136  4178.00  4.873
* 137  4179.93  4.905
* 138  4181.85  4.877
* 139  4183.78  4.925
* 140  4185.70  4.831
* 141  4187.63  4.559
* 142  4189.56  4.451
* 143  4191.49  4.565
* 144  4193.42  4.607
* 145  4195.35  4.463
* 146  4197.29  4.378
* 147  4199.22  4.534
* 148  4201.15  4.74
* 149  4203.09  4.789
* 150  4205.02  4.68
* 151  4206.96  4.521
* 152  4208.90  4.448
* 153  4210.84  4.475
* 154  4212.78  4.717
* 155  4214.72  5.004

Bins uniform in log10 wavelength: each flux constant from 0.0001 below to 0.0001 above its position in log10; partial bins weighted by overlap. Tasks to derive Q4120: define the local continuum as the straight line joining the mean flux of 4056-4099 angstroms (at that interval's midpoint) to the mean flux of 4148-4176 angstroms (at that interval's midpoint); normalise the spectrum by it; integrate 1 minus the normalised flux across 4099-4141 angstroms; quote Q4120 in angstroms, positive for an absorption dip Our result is -4.7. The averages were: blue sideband 5.51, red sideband 4.41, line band 5.54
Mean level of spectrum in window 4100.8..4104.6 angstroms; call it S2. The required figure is 10.4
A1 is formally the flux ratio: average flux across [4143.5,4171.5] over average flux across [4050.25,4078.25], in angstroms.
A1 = 0.84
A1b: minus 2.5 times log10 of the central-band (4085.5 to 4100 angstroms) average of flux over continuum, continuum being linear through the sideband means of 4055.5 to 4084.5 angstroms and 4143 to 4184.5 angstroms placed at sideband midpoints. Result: -0.17 mag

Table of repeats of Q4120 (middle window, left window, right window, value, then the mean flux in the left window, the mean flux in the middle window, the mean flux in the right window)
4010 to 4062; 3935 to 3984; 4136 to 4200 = 8.5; 5.85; 4.51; 4.59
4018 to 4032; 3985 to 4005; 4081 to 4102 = 1.2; 4.67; 4.71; 6.21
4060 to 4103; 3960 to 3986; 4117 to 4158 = -3.1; 7.76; 6.08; 4.65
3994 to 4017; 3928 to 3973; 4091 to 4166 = 2.8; 5.61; 4.85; 5.32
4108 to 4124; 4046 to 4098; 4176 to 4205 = 1.4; 5.23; 4.58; 4.67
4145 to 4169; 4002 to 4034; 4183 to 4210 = 0.6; 4.79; 4.52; 4.6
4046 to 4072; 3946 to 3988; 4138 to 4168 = 1.8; 6.4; 5.14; 4.64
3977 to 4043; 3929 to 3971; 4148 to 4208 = 7.3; 5.46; 4.64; 4.55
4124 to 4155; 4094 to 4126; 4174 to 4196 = 4.8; 6.17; 4.71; 4.66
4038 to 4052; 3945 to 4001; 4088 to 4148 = 3.5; 5.92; 4.3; 5.54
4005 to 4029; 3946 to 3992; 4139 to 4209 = 4.1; 6.24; 4.85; 4.59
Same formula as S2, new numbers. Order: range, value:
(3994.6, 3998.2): 4.46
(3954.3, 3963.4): 5.04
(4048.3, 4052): 4.48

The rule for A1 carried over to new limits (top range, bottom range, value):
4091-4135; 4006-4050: 1.26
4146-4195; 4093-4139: 0.79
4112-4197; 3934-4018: 0.85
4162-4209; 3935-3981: 0.76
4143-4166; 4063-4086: 0.81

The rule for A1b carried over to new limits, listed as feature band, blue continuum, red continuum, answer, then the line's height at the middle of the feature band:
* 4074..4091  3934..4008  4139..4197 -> 0.005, 4.96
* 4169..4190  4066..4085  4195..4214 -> 0.052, 4.8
